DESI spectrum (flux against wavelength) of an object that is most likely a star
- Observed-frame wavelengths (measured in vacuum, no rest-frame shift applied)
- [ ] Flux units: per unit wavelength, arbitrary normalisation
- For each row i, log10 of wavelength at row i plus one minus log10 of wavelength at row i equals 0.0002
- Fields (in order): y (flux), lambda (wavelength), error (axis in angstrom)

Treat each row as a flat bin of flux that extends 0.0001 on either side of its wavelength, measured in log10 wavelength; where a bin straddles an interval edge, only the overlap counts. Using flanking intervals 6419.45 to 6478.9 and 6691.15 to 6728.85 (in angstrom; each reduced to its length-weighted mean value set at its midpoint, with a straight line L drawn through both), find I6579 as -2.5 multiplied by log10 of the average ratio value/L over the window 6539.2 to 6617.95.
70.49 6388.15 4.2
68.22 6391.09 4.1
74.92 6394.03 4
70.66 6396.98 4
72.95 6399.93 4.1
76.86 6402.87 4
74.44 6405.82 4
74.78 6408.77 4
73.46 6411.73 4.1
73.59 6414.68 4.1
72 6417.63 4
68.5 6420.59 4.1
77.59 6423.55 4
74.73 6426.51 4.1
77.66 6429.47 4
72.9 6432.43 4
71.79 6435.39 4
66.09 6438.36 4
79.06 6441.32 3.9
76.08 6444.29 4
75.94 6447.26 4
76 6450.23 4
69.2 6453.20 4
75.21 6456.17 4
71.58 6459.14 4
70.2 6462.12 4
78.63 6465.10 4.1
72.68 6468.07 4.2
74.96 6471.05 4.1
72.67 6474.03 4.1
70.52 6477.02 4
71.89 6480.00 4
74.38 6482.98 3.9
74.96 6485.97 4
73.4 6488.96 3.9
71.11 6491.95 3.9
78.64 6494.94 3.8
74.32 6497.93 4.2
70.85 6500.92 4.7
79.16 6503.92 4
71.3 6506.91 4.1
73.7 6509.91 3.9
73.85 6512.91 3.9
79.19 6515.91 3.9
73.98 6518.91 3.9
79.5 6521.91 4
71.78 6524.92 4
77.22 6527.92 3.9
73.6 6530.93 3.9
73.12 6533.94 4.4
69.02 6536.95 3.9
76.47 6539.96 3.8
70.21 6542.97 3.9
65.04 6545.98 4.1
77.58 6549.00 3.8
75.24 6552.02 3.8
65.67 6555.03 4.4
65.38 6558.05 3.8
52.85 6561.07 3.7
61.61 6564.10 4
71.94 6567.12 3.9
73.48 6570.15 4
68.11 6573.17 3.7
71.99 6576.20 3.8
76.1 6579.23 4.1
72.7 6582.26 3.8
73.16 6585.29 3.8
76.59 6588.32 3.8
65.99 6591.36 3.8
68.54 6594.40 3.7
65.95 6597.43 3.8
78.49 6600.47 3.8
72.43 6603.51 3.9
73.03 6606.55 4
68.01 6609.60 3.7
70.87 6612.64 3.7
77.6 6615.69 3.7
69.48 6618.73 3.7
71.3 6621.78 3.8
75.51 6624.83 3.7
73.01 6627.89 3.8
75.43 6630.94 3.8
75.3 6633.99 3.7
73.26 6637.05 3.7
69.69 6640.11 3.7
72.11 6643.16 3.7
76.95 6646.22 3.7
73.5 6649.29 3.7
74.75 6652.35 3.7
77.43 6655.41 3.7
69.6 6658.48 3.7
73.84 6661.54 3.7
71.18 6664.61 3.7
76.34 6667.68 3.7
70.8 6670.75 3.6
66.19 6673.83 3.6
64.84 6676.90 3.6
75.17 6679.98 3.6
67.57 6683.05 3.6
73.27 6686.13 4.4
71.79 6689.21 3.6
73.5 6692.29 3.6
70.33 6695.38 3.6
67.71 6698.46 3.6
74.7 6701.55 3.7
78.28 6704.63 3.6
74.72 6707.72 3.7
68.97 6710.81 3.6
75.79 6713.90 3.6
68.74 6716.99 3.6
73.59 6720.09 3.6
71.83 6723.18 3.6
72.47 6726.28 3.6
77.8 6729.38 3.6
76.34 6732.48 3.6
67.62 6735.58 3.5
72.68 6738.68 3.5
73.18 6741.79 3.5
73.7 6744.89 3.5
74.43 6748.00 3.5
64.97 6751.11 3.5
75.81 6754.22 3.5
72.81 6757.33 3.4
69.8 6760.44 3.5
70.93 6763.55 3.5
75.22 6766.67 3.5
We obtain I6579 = 0.040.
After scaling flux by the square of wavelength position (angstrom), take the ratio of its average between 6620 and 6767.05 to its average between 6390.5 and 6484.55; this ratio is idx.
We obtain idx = 1.1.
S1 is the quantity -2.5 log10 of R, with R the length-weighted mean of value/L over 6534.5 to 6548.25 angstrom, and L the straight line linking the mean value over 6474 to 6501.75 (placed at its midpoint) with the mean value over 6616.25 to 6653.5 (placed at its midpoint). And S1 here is 0.04 mag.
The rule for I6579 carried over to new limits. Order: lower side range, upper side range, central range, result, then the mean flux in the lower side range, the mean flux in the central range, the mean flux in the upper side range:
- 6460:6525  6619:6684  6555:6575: 0.12 mag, 74.2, 65.7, 72.5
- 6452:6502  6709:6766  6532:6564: 0.07 mag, 73.3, 68.8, 72.4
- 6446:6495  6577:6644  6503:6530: -0.03 mag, 73.5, 75.4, 72.5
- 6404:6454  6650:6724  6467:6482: 0.01 mag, 73.8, 72.6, 72.1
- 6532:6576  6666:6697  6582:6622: -0.03 mag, 69.1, 71.7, 71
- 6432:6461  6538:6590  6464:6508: -0.02 mag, 73.4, 74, 70.2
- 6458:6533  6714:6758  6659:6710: 0.02 mag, 74.2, 71.8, 72.7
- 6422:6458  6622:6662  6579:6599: 0.04 mag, 74.3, 71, 73.8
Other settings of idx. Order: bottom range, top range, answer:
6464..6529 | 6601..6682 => 1.02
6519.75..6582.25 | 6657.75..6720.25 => 1.06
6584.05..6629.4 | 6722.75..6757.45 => 1.05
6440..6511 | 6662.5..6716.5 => 1.04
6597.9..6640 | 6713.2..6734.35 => 1.04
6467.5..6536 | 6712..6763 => 1.05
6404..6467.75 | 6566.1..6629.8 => 1.03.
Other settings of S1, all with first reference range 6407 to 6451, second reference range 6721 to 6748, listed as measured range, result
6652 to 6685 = 0.03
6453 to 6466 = 0.01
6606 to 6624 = 0.03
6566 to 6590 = 0.01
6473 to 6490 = 0.01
